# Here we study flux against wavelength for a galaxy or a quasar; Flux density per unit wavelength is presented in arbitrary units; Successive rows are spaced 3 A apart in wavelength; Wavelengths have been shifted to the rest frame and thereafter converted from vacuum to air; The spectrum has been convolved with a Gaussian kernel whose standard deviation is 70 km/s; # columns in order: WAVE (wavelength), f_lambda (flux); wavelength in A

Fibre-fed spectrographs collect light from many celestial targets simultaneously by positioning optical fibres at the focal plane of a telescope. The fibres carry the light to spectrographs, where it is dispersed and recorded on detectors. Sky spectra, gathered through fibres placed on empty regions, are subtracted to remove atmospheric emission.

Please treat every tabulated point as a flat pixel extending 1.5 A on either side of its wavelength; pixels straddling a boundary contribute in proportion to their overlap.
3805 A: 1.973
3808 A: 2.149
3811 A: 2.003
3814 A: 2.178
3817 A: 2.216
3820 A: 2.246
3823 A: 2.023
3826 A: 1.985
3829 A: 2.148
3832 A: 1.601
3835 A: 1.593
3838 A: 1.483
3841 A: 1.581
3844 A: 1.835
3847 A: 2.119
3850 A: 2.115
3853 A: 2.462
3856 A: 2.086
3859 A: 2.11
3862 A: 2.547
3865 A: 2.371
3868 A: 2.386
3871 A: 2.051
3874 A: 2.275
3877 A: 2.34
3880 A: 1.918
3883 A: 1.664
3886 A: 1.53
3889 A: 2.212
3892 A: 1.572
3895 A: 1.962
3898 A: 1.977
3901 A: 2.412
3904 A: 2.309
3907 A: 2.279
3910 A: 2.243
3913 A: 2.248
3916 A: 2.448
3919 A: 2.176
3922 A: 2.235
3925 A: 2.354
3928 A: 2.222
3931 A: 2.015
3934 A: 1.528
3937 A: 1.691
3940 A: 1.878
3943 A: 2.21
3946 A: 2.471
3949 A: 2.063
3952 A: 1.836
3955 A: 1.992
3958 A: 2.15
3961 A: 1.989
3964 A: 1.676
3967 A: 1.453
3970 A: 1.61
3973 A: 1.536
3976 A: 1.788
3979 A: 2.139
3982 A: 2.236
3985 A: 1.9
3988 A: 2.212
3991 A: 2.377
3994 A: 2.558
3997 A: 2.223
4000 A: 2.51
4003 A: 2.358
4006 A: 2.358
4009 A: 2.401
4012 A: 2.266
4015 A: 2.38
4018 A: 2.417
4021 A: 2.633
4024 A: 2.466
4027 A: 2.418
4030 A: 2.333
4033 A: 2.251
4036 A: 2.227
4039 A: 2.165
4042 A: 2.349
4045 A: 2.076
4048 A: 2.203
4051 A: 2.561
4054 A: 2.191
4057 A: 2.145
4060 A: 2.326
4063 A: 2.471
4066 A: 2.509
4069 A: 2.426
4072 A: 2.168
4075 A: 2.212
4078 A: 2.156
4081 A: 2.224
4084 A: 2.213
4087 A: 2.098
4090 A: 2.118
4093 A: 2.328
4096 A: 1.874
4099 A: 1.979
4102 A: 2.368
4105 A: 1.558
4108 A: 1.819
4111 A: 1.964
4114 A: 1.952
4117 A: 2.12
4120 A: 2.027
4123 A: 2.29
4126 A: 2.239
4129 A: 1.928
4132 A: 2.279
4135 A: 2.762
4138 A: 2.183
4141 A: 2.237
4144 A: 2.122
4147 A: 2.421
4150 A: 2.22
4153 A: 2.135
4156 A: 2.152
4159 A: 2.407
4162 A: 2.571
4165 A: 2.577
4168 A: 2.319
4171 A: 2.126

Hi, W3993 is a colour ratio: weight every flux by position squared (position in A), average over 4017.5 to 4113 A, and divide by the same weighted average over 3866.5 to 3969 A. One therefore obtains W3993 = 1.17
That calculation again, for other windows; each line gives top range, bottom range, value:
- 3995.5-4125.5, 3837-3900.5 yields 1.21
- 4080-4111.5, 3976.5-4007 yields 0.95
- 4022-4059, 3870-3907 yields 1.22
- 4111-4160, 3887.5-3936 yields 1.16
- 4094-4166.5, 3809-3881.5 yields 1.21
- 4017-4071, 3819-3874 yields 1.26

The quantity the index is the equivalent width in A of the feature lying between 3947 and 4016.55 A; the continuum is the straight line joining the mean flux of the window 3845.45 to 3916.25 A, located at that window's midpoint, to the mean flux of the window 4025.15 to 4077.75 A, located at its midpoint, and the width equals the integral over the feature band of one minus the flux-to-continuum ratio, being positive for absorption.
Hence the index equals 4.50 A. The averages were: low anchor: 2.15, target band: 2.09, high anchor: 2.29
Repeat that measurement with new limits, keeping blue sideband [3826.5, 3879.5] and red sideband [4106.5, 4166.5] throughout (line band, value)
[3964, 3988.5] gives 3.4 A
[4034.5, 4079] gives -2.1 A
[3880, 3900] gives 2.3 A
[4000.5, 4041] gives -3.9 A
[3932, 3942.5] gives 1.7 A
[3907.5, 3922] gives -1.2 A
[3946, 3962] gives 0.5 A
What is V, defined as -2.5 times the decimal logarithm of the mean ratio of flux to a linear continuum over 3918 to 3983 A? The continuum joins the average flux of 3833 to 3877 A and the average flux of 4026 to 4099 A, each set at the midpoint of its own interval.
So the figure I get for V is 0.10 mag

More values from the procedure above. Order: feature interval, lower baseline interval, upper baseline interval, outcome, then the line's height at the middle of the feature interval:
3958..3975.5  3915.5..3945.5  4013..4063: 0.26 mag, 2.16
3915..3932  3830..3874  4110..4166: -0.08 mag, 2.09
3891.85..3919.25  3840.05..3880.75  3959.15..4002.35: -0.04 mag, 2.11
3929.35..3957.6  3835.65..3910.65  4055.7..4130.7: 0.06 mag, 2.09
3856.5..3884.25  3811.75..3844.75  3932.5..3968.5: -0.15 mag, 1.91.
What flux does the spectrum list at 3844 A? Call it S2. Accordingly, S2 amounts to 1.835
